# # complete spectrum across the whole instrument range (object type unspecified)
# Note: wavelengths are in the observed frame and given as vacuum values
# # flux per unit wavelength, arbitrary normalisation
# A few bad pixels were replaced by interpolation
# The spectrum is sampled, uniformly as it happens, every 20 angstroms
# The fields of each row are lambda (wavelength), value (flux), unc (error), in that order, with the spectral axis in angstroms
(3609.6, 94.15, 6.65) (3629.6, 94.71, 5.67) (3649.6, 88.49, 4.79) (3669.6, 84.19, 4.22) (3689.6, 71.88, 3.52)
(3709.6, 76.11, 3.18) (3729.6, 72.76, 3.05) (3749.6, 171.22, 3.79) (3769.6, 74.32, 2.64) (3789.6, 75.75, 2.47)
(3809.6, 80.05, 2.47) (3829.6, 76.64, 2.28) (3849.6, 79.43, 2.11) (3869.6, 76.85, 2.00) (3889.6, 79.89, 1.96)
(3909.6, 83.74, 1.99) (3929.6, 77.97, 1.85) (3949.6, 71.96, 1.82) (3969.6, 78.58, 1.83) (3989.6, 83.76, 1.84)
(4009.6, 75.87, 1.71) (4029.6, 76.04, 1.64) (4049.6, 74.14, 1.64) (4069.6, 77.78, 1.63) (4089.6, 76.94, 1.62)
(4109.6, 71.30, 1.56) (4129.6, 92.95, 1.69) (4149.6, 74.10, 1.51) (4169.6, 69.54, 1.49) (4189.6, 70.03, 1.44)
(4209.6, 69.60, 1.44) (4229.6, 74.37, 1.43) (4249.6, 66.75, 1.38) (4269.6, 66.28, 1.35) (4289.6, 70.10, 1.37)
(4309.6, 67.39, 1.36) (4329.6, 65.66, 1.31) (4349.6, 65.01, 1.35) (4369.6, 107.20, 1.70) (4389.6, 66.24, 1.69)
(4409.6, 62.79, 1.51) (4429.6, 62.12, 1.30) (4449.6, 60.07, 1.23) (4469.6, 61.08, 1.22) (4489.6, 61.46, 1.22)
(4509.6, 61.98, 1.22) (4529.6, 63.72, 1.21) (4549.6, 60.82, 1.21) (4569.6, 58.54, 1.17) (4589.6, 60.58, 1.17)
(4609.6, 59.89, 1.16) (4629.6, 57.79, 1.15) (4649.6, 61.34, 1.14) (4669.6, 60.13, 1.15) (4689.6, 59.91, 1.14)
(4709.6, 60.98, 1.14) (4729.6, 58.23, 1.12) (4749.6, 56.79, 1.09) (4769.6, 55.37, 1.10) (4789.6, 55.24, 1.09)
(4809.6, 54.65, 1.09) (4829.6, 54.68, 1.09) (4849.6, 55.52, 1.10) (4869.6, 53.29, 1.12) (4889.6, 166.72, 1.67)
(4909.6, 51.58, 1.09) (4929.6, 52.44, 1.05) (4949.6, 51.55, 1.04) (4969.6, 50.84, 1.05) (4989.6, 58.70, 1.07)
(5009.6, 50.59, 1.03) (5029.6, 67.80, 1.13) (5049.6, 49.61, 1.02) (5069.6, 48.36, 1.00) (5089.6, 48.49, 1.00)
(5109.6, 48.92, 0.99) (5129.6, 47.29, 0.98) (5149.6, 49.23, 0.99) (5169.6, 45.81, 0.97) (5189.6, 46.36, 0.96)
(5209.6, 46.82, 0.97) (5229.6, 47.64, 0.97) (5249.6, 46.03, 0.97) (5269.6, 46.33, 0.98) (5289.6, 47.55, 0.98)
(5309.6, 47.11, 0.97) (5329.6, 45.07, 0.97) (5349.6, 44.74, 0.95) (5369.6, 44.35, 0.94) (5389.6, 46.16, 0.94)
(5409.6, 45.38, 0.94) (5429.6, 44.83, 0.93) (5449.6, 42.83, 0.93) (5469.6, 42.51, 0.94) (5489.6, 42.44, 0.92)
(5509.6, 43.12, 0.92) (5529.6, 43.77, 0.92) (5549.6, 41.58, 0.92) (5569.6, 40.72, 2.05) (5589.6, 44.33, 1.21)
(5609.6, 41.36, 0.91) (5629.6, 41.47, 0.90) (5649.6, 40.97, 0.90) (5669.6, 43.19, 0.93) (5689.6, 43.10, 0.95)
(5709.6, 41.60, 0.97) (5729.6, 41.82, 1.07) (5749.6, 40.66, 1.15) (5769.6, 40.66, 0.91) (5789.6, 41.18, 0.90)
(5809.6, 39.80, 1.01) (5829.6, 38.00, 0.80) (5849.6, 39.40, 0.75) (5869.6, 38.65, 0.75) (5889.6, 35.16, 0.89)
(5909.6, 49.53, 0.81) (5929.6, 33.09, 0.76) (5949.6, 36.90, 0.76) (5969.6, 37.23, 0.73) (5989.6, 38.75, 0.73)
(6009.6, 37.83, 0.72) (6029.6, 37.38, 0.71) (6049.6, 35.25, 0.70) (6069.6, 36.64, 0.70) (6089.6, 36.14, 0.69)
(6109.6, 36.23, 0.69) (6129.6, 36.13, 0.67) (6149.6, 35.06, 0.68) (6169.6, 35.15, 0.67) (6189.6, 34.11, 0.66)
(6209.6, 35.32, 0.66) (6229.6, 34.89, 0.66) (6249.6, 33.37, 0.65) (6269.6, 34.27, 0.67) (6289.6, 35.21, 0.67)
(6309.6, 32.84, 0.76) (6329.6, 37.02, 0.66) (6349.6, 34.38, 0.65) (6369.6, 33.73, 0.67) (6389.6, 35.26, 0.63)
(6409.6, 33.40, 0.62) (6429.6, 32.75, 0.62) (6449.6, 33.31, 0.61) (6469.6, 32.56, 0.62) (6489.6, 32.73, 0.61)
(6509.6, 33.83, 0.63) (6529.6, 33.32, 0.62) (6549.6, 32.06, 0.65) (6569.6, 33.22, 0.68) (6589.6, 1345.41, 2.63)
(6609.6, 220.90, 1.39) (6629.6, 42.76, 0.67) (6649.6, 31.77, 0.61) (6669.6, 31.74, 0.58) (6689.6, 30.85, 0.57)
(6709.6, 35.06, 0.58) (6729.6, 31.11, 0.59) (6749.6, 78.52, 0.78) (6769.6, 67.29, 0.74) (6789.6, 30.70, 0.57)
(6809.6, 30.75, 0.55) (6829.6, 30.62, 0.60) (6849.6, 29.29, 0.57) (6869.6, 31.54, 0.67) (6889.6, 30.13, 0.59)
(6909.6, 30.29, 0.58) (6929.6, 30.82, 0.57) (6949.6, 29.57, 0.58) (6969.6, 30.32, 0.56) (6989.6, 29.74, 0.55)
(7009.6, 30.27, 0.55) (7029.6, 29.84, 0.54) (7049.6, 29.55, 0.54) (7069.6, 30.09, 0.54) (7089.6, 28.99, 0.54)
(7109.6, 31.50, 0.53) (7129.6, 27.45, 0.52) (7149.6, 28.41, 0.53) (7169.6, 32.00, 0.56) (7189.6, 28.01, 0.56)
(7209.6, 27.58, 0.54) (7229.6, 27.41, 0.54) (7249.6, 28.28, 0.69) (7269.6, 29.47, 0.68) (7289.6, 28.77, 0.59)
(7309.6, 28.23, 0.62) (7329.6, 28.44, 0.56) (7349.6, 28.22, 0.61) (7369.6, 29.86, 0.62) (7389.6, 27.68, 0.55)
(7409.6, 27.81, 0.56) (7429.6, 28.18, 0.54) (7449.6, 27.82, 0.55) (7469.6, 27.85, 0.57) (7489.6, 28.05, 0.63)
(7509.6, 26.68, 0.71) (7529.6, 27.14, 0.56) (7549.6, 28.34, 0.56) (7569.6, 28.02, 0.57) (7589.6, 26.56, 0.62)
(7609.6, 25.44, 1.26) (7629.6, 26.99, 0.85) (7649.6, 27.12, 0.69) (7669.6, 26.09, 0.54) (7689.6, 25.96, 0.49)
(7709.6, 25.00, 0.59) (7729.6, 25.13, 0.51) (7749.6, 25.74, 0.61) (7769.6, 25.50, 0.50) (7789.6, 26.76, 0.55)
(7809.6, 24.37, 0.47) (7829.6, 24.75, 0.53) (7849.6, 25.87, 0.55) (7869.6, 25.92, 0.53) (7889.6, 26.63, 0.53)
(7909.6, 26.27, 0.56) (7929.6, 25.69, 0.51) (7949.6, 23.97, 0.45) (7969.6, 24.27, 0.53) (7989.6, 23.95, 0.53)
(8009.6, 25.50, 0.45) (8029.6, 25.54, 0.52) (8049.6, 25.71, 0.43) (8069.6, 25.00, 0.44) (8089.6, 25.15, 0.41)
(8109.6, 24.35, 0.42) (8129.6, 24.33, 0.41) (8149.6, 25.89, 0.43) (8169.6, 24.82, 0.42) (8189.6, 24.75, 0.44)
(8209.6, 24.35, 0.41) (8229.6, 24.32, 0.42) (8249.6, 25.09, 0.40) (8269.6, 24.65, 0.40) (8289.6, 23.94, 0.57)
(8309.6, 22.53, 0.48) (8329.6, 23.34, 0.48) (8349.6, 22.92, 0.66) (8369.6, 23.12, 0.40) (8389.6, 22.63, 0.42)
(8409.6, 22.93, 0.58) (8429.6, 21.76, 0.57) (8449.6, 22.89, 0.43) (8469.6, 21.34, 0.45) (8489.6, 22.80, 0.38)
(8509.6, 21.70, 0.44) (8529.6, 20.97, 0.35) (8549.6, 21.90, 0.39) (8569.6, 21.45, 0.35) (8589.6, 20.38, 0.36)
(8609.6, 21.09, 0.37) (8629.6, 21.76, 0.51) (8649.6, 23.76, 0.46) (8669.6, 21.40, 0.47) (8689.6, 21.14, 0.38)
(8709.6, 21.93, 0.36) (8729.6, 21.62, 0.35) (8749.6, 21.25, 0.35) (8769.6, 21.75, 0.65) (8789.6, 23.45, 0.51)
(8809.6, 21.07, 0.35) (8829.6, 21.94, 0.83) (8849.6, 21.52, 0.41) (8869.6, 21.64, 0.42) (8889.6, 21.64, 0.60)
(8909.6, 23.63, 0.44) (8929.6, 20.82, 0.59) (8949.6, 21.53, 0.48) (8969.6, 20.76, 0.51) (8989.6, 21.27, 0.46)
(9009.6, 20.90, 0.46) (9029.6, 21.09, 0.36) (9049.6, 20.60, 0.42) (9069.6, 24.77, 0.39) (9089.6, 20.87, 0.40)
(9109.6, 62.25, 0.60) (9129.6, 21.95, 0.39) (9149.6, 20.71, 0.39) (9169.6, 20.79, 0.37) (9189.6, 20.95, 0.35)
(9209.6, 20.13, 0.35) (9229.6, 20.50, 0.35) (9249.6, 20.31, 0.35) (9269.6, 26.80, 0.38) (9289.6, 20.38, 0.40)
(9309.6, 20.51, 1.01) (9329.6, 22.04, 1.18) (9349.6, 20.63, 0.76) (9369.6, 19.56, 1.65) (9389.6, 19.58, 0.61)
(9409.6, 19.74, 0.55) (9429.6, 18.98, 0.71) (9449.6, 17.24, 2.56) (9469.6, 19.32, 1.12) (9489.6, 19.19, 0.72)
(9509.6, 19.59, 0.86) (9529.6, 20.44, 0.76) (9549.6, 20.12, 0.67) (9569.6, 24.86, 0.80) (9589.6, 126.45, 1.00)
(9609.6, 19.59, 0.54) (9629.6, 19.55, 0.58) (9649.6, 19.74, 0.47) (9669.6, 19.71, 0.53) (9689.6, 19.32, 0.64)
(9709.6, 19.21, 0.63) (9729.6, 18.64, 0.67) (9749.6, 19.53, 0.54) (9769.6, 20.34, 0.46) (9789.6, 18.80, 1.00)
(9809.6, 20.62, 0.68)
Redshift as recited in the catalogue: 0.005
